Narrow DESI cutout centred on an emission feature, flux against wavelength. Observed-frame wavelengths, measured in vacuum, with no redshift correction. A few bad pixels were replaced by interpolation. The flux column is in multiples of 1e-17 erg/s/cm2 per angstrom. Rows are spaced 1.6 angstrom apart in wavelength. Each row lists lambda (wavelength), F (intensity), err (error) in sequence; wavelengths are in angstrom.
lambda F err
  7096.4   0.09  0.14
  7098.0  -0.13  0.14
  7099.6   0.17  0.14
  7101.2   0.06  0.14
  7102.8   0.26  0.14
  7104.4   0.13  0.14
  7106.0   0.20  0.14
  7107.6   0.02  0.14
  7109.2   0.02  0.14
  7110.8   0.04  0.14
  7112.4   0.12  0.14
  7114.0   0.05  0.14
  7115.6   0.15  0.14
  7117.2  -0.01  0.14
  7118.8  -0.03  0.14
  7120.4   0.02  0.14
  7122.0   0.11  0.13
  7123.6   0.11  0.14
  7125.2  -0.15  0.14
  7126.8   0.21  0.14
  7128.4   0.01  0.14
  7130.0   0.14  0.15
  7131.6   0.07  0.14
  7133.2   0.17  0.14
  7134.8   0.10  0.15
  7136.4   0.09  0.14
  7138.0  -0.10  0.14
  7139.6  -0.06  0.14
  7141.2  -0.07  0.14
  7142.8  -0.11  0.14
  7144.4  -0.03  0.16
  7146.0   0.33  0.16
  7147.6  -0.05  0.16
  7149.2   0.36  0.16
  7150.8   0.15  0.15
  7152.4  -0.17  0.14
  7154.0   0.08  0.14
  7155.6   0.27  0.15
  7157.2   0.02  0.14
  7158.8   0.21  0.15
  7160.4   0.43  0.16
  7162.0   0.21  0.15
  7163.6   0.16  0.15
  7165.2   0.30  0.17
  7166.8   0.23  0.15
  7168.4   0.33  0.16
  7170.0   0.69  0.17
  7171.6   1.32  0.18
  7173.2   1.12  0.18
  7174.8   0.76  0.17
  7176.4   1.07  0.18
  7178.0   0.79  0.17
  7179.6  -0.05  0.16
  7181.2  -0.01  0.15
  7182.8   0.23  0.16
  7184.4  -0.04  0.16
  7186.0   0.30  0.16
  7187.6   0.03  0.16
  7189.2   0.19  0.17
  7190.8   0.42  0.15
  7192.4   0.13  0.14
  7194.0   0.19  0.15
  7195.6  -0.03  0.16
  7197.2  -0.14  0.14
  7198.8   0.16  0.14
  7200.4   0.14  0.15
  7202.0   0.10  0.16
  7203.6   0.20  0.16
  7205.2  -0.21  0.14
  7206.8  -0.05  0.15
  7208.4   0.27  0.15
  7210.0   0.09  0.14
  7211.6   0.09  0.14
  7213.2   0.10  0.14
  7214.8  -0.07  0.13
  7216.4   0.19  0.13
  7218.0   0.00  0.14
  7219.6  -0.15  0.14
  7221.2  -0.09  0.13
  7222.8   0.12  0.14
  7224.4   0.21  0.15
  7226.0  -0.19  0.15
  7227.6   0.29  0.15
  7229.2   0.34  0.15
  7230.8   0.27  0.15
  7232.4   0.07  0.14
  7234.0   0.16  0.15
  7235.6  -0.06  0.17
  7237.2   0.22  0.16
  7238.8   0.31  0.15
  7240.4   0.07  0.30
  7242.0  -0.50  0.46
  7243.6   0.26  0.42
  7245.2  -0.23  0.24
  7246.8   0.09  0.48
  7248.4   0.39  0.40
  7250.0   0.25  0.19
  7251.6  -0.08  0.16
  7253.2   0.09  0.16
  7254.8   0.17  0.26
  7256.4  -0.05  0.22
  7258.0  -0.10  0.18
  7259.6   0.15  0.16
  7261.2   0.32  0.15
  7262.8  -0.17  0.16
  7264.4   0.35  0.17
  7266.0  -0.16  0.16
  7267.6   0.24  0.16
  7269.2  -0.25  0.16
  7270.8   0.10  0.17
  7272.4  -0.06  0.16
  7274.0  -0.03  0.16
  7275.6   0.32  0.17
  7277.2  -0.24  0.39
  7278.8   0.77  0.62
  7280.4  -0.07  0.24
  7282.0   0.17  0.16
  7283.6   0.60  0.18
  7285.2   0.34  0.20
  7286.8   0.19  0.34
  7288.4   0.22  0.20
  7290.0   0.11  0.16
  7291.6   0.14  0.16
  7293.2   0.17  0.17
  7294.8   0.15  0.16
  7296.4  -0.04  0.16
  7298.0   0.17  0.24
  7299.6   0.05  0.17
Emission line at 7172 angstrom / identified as [O II]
